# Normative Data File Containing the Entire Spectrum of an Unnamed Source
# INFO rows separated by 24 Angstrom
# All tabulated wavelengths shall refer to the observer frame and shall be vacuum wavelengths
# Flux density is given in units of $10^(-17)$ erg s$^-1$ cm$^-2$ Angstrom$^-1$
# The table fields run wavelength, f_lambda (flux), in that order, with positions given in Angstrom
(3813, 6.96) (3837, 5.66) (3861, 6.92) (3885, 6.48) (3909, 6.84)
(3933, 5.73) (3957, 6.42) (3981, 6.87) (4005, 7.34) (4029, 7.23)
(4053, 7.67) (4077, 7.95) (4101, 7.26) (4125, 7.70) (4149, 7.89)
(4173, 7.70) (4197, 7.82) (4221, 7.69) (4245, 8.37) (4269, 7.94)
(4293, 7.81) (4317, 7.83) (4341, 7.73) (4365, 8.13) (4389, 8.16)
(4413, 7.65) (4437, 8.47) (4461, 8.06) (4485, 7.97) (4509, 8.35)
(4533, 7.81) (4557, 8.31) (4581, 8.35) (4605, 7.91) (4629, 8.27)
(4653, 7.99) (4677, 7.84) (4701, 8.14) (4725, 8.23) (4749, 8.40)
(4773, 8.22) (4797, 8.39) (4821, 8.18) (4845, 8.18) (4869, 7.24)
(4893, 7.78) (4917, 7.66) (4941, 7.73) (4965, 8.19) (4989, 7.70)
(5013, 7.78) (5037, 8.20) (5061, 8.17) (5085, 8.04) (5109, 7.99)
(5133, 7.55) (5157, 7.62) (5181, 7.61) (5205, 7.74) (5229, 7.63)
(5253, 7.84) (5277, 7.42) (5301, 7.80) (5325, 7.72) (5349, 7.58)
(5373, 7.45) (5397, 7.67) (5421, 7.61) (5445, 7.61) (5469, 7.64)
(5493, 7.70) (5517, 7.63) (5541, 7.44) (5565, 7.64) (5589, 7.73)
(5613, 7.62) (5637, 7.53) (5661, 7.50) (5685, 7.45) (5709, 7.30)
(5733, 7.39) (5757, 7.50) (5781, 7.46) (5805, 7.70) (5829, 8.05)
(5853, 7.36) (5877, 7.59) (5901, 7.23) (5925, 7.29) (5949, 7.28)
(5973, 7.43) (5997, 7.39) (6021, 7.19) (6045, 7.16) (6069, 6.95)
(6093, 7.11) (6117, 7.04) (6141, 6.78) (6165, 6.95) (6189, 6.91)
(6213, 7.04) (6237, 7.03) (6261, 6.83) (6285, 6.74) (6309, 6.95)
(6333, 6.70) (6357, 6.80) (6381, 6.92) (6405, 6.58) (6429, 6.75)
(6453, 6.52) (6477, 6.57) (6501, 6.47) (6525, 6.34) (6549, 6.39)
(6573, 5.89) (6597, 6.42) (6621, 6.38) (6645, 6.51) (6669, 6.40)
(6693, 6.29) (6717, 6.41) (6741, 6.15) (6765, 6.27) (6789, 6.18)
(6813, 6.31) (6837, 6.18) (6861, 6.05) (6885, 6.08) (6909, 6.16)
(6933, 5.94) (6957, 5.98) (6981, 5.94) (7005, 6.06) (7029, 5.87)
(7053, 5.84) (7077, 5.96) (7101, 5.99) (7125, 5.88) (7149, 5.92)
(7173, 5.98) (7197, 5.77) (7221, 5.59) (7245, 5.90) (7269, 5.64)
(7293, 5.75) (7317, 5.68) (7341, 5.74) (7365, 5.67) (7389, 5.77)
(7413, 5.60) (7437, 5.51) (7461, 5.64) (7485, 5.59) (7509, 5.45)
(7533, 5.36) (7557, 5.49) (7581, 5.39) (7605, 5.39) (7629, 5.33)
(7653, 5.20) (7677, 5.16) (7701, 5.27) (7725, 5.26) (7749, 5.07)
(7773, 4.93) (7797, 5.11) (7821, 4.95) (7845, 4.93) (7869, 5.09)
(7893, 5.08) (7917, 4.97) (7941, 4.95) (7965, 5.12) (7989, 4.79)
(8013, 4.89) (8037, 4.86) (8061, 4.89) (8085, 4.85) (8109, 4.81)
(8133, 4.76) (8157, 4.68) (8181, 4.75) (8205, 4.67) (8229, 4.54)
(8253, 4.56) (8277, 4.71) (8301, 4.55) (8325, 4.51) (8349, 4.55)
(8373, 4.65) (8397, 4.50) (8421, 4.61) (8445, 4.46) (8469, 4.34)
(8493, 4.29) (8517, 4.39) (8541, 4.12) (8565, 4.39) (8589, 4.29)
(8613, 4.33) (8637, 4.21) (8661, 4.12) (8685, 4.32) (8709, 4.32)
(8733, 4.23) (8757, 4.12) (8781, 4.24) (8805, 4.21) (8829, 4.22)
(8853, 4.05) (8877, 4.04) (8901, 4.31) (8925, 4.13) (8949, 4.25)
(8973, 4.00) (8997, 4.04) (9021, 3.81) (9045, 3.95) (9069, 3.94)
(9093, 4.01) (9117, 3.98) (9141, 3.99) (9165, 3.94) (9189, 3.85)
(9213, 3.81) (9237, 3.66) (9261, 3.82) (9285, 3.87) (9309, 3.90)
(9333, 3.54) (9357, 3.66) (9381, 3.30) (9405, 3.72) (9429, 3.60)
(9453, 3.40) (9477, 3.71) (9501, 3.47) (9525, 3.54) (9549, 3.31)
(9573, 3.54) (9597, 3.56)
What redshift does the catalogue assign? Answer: 0.00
